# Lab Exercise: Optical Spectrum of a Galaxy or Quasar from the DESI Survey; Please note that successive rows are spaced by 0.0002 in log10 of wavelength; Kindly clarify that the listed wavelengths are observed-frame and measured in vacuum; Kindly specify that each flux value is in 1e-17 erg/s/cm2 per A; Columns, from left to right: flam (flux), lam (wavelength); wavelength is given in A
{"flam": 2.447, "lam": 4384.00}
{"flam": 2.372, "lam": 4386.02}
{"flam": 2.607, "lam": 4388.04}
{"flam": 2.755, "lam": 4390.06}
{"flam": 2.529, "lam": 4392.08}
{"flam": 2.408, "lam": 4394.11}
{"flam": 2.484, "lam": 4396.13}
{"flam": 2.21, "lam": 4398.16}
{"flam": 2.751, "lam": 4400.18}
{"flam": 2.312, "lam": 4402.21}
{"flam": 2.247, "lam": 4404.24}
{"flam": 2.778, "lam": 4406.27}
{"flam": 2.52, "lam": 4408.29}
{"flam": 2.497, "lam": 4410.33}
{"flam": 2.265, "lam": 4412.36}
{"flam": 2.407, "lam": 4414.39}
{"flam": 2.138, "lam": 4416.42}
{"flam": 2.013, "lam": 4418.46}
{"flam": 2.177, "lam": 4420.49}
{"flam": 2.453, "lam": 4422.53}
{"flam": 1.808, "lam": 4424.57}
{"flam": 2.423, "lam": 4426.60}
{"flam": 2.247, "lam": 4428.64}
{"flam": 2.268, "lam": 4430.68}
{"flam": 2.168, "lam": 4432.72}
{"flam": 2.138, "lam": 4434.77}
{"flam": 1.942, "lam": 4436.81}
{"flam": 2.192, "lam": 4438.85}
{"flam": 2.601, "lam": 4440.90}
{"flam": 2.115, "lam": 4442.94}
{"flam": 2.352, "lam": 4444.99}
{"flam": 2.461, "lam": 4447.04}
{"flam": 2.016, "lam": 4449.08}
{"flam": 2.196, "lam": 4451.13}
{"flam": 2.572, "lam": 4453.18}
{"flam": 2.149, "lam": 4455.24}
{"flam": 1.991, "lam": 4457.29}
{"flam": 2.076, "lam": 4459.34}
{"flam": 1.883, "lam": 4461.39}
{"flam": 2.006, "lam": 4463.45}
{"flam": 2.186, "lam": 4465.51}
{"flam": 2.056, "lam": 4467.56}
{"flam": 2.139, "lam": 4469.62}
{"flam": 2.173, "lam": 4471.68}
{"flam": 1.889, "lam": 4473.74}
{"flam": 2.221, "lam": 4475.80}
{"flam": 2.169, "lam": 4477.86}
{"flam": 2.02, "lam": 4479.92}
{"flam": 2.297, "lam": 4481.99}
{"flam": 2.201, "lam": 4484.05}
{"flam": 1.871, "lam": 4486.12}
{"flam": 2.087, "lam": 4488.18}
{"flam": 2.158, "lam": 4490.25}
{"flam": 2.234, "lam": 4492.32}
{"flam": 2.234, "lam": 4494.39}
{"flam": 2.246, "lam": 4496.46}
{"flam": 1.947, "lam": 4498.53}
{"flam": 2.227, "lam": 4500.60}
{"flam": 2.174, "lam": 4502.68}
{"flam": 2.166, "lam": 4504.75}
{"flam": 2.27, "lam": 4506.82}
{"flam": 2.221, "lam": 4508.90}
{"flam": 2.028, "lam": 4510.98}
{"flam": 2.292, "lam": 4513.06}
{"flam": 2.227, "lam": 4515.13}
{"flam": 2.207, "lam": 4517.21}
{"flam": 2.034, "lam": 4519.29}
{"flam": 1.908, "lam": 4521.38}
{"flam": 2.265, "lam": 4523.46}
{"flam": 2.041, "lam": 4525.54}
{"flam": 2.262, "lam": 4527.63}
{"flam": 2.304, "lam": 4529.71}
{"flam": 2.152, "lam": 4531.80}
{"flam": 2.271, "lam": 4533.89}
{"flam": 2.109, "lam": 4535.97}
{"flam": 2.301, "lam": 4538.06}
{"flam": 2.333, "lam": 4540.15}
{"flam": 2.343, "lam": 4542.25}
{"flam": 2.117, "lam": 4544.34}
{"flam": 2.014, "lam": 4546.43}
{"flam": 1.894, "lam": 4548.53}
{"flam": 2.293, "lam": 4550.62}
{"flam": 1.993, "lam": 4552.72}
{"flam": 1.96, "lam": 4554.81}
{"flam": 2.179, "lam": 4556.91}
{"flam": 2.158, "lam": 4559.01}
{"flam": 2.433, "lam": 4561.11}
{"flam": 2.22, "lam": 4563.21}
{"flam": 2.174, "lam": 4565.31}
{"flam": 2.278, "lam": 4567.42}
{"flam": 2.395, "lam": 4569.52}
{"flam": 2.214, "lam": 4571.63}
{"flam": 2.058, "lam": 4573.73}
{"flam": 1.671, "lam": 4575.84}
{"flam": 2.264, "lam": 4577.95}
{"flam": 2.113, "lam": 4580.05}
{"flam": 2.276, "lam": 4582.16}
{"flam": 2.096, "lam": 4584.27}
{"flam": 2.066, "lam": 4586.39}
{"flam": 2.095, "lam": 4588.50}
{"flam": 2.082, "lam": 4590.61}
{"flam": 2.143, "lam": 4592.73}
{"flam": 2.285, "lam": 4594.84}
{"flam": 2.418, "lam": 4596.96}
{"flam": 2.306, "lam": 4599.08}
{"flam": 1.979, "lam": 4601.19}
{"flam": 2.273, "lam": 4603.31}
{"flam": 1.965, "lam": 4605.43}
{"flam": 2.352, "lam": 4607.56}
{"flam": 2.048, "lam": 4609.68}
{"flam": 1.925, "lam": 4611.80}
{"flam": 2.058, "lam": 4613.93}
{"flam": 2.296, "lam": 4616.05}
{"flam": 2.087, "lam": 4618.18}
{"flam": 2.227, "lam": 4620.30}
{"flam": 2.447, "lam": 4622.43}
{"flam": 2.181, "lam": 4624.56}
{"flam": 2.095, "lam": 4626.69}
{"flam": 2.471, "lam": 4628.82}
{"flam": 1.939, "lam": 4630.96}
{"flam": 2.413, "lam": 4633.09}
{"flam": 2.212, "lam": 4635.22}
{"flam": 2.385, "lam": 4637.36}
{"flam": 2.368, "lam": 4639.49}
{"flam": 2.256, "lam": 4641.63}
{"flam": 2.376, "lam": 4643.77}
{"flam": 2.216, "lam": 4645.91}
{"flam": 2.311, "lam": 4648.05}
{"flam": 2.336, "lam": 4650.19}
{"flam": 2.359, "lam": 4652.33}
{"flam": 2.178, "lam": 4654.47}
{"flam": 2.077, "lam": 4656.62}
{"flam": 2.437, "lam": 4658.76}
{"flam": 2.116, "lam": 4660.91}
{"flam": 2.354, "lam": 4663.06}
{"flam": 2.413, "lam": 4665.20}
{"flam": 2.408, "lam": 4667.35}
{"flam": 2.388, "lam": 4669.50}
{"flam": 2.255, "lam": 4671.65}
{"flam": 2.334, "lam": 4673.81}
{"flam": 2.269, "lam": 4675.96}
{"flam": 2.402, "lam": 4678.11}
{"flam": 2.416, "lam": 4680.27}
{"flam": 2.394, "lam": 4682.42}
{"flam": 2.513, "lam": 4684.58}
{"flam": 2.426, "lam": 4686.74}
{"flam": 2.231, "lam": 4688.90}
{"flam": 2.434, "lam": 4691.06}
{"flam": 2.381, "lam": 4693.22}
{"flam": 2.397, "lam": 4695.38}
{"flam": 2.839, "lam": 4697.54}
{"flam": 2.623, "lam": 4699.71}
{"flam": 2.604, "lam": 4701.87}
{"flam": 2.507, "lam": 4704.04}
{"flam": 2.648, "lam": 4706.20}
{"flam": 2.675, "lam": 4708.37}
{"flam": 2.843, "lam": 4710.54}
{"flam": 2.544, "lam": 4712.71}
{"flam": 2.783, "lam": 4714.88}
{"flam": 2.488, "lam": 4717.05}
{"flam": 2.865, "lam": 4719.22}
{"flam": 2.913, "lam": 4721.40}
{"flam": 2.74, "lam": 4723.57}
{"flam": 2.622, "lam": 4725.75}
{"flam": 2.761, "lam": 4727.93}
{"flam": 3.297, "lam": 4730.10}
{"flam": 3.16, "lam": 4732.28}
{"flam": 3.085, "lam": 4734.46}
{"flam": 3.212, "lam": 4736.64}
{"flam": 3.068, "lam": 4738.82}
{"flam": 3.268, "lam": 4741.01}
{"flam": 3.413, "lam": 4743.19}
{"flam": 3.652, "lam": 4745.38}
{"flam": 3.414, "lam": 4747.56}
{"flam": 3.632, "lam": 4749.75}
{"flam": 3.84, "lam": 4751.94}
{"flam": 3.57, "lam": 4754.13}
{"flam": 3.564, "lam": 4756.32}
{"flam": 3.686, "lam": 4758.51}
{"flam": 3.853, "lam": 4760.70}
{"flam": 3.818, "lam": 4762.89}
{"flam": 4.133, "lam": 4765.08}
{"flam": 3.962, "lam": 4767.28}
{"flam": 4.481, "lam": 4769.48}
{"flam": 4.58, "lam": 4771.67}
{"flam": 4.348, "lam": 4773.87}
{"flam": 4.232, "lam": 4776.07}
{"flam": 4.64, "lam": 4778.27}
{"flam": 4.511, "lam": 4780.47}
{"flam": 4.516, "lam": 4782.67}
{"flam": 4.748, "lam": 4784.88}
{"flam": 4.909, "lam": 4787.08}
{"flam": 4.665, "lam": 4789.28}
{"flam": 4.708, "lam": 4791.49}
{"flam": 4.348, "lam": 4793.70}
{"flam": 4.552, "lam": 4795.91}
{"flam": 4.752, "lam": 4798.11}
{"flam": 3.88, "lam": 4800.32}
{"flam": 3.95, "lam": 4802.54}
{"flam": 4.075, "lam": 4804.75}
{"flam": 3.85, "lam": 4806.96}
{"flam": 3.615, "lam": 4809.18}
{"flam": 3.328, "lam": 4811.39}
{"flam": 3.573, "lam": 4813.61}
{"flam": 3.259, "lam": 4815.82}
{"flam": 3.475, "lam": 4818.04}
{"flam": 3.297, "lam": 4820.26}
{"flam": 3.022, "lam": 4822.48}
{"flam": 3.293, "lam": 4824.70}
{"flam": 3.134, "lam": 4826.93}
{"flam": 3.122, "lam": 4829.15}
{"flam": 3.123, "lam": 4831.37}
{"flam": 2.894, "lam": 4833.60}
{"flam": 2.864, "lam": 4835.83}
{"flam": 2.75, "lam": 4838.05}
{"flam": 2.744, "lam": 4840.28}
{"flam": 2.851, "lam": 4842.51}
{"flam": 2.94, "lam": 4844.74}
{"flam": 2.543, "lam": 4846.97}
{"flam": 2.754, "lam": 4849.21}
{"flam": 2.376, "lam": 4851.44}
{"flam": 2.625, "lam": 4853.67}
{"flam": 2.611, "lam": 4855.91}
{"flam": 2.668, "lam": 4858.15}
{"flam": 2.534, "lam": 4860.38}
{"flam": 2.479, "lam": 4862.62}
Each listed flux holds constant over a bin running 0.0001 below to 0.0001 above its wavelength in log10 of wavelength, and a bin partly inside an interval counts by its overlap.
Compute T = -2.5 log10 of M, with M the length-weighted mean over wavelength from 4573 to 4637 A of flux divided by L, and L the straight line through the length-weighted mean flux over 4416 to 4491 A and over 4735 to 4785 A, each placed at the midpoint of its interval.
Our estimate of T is 0.36 mag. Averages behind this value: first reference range 2.16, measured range 2.16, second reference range 3.89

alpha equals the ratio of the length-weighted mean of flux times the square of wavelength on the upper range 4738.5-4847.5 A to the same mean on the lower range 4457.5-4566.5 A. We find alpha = 1.96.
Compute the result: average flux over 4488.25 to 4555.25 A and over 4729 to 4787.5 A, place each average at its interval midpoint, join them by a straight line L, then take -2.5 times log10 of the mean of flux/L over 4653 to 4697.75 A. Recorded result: 0.36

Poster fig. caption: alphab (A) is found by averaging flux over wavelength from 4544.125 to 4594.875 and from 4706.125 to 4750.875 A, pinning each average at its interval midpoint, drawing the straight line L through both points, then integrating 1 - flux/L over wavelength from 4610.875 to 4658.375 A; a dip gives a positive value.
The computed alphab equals 4.8 A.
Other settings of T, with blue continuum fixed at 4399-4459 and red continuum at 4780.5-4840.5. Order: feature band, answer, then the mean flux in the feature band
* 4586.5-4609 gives 0.319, 2.18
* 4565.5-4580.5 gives 0.302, 2.14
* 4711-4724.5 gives 0.236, 2.73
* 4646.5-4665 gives 0.353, 2.28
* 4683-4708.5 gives 0.297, 2.51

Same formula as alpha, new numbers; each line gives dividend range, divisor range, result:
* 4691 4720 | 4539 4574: 1.28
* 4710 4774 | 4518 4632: 1.68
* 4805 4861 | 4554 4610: 1.55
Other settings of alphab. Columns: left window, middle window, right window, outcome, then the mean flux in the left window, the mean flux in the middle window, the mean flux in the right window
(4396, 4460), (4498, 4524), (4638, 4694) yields 1.6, 2.28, 2.15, 2.33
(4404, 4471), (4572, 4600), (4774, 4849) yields 6.6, 2.23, 2.15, 3.7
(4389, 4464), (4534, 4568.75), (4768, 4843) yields 7.7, 2.29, 2.18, 3.83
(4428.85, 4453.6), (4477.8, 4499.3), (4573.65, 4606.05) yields 0.7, 2.24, 2.13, 2.14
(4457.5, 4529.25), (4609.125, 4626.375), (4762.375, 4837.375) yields 4.2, 2.13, 2.16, 3.92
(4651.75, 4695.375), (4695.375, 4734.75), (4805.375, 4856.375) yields -3.6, 2.34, 2.76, 3.06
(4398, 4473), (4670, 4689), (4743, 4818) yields 6.2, 2.24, 2.37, 4.06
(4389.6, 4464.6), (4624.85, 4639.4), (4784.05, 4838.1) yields 3.8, 2.28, 2.26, 3.74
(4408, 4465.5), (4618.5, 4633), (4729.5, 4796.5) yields 4.5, 2.21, 2.23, 3.97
